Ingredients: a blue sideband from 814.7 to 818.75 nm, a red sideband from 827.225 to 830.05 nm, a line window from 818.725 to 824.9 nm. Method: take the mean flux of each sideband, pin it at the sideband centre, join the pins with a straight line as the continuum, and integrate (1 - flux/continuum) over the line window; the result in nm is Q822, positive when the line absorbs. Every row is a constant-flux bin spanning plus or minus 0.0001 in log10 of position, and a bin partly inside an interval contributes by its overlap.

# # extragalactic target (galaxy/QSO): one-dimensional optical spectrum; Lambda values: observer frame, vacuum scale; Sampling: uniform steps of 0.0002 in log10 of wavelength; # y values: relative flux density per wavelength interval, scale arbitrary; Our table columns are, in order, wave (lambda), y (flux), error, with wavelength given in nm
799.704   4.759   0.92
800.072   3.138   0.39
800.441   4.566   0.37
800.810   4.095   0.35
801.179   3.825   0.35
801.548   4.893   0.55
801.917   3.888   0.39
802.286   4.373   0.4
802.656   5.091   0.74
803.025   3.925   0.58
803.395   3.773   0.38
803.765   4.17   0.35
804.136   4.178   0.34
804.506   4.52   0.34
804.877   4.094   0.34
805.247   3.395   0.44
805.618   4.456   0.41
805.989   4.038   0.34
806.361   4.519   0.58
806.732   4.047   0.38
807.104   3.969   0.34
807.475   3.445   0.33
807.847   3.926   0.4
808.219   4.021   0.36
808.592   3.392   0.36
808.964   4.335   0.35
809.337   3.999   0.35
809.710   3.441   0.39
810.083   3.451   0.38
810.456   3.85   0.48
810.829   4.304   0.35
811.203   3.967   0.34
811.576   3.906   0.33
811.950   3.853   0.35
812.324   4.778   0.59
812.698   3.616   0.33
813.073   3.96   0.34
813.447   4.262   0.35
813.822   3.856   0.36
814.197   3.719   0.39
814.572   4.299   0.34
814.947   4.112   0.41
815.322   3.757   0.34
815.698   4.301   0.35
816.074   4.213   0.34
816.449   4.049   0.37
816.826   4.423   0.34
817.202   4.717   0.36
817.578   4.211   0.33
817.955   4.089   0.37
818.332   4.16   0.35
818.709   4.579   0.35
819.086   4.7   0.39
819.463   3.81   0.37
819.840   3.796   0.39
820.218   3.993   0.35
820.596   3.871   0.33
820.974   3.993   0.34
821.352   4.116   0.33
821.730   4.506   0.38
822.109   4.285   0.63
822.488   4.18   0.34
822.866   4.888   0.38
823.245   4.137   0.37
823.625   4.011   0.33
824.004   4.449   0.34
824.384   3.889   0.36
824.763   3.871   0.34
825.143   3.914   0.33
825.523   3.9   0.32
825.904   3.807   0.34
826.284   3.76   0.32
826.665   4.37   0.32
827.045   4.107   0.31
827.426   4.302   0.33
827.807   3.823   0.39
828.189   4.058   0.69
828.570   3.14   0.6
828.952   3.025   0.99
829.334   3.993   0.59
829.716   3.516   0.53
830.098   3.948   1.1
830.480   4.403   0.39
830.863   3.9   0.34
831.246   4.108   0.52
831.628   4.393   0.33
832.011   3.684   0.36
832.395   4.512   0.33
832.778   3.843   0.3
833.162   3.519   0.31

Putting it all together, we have -0.26 nm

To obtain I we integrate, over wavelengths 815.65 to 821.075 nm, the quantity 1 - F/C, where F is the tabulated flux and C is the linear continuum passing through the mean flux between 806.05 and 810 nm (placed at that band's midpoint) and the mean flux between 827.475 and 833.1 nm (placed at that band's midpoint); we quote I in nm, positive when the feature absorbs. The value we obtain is -0.419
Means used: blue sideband 3.9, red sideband 3.88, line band 4.19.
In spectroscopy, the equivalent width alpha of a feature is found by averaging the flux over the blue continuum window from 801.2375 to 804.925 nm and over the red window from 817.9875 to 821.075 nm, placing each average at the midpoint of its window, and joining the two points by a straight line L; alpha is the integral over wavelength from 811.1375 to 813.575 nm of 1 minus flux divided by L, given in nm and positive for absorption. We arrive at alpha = 0.08 nm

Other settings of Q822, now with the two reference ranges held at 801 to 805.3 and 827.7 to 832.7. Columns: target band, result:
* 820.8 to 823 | -0.18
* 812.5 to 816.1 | 0.06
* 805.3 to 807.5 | 0.04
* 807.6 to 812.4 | 0.24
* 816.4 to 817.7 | -0.11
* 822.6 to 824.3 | -0.16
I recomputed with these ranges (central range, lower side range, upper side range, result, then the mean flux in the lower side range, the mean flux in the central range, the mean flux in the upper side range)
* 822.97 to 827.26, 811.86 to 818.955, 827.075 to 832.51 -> -0.05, 4.16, 4.04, 3.91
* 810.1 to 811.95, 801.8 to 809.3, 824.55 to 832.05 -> 0.04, 4.08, 3.94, 3.91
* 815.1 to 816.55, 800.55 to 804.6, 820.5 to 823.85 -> 0.05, 4.25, 4.08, 4.23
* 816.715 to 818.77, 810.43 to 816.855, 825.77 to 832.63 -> -0.16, 4.06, 4.35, 3.94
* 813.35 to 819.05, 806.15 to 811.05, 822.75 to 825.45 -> -0.26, 3.9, 4.2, 4.13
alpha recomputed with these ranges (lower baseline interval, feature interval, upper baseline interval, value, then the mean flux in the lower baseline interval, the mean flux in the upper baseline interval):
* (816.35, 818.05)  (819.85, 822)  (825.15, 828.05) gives 0.06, 4.32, 4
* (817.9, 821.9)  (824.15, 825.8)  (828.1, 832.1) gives 0.04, 4.15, 3.83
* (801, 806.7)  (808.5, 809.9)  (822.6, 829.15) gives 0.11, 4.21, 3.97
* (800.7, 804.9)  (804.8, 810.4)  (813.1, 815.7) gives 0.34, 4.24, 4.02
